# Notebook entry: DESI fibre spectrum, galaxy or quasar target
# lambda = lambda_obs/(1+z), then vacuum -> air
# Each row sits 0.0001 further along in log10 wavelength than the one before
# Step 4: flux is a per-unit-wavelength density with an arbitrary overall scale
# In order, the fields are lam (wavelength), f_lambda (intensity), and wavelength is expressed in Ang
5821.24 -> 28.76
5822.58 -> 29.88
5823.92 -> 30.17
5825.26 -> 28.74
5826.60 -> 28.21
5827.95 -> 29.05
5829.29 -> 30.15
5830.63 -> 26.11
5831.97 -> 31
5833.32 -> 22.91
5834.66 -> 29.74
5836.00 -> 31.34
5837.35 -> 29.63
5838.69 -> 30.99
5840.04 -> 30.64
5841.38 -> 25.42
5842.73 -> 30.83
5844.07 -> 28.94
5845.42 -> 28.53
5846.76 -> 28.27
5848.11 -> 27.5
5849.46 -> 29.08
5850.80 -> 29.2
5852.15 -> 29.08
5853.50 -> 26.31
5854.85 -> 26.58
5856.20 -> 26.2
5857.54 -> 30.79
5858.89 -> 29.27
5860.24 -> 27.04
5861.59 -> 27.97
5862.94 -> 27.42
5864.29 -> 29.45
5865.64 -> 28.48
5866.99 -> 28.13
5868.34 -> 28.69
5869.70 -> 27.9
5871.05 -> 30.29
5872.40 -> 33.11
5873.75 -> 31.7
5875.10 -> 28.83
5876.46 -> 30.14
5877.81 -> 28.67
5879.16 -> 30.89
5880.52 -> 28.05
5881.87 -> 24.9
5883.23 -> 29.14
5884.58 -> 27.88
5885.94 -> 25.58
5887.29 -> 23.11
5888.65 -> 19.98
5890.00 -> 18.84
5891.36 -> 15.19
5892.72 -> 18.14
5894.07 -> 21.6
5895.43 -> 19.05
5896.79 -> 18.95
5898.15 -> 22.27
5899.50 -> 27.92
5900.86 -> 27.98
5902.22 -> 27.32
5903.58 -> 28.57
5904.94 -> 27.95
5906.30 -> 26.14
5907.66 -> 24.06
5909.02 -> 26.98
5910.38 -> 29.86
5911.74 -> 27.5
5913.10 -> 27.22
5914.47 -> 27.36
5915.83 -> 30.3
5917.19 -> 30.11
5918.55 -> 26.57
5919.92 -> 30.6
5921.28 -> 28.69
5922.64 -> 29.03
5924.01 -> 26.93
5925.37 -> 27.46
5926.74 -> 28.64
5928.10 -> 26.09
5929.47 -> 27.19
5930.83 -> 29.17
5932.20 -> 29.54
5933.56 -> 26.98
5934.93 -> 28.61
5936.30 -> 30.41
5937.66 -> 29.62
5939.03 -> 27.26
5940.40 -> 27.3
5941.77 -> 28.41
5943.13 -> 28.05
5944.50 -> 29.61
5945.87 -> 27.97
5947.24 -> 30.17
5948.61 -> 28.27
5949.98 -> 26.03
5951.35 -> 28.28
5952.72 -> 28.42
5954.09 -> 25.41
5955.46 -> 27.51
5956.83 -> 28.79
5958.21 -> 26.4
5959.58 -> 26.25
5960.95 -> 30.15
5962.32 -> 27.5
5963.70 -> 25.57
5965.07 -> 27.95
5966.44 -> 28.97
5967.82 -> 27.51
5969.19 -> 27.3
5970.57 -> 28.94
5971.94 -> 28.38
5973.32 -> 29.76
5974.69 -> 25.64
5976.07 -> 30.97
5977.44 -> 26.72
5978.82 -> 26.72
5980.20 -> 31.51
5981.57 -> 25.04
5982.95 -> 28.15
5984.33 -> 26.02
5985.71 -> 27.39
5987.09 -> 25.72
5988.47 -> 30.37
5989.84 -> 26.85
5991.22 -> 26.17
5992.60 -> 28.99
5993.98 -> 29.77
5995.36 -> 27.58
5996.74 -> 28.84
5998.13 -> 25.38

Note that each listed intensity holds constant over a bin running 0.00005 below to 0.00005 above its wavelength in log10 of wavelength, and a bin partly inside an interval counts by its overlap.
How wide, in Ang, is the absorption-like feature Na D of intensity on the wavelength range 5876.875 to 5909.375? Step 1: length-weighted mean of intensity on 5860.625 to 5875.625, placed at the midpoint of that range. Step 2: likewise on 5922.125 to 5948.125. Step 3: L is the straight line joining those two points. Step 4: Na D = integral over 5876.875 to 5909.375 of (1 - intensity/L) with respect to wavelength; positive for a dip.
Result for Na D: 4.9 Ang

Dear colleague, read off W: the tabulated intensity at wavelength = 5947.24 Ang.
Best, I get 30.17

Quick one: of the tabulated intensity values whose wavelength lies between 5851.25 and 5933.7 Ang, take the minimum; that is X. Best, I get 15.19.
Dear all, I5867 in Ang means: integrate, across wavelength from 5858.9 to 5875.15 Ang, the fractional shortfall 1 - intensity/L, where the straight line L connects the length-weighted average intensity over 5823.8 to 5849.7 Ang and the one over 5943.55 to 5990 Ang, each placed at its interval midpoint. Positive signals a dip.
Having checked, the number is -0.3 Ang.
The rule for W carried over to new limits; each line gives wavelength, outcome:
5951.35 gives 28.28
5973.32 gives 29.76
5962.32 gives 27.5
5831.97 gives 31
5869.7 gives 27.9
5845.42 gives 28.53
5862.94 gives 27.42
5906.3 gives 26.14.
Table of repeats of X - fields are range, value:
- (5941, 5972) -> 25.41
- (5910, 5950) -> 26.03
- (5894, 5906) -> 18.95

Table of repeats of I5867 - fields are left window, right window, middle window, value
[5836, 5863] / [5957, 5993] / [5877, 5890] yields 1.03 Ang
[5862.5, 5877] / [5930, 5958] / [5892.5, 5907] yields 2.31 Ang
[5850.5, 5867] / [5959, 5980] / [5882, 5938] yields 3.74 Ang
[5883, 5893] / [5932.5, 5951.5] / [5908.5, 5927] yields -2.06 Ang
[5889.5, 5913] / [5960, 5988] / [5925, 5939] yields -1.44 Ang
